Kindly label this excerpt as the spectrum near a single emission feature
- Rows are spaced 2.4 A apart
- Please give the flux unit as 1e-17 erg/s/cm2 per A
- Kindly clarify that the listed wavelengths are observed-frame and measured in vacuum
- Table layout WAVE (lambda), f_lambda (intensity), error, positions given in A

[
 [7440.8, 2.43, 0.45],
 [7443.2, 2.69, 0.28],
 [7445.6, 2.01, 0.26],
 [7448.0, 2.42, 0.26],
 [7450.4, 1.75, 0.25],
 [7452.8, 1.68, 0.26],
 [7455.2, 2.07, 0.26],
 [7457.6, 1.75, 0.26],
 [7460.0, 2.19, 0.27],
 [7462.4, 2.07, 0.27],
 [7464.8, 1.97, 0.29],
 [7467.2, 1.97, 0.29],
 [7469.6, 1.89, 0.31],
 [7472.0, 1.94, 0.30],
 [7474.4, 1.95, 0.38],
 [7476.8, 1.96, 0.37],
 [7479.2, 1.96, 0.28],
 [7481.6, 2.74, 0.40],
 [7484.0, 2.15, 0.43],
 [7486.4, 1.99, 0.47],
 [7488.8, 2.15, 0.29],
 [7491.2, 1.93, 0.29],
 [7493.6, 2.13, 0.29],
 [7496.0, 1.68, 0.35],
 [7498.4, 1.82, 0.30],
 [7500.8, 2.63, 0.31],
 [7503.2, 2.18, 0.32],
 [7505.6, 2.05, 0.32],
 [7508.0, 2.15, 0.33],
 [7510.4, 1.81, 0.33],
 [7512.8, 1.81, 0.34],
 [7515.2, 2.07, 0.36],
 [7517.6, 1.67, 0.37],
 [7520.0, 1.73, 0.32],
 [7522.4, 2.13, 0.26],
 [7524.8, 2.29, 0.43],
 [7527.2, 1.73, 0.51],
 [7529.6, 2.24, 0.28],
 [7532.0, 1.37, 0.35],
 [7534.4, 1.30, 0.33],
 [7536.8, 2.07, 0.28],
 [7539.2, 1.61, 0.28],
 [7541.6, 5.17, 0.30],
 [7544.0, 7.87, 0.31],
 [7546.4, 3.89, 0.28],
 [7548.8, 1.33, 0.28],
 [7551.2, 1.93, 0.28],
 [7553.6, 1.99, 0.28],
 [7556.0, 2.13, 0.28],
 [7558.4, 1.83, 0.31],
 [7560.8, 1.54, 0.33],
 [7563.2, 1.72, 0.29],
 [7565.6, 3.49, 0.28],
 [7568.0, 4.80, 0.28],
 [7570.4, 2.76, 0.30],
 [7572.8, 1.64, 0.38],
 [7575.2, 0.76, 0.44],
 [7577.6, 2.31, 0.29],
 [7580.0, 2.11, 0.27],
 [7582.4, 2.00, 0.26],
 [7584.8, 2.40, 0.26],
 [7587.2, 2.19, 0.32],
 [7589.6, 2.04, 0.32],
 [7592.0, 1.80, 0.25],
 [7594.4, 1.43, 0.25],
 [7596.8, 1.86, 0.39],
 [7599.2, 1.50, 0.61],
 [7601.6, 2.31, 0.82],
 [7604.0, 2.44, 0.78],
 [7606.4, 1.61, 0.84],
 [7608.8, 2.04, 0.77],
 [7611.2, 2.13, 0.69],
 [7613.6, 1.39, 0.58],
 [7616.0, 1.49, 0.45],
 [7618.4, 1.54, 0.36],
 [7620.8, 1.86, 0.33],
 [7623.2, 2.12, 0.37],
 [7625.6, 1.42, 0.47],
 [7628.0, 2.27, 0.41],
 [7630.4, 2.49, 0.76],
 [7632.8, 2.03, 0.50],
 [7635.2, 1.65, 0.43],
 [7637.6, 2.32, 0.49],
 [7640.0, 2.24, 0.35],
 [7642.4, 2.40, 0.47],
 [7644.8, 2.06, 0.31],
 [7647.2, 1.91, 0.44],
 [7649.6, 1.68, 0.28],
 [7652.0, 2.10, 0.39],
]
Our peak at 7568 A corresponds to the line [N II]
